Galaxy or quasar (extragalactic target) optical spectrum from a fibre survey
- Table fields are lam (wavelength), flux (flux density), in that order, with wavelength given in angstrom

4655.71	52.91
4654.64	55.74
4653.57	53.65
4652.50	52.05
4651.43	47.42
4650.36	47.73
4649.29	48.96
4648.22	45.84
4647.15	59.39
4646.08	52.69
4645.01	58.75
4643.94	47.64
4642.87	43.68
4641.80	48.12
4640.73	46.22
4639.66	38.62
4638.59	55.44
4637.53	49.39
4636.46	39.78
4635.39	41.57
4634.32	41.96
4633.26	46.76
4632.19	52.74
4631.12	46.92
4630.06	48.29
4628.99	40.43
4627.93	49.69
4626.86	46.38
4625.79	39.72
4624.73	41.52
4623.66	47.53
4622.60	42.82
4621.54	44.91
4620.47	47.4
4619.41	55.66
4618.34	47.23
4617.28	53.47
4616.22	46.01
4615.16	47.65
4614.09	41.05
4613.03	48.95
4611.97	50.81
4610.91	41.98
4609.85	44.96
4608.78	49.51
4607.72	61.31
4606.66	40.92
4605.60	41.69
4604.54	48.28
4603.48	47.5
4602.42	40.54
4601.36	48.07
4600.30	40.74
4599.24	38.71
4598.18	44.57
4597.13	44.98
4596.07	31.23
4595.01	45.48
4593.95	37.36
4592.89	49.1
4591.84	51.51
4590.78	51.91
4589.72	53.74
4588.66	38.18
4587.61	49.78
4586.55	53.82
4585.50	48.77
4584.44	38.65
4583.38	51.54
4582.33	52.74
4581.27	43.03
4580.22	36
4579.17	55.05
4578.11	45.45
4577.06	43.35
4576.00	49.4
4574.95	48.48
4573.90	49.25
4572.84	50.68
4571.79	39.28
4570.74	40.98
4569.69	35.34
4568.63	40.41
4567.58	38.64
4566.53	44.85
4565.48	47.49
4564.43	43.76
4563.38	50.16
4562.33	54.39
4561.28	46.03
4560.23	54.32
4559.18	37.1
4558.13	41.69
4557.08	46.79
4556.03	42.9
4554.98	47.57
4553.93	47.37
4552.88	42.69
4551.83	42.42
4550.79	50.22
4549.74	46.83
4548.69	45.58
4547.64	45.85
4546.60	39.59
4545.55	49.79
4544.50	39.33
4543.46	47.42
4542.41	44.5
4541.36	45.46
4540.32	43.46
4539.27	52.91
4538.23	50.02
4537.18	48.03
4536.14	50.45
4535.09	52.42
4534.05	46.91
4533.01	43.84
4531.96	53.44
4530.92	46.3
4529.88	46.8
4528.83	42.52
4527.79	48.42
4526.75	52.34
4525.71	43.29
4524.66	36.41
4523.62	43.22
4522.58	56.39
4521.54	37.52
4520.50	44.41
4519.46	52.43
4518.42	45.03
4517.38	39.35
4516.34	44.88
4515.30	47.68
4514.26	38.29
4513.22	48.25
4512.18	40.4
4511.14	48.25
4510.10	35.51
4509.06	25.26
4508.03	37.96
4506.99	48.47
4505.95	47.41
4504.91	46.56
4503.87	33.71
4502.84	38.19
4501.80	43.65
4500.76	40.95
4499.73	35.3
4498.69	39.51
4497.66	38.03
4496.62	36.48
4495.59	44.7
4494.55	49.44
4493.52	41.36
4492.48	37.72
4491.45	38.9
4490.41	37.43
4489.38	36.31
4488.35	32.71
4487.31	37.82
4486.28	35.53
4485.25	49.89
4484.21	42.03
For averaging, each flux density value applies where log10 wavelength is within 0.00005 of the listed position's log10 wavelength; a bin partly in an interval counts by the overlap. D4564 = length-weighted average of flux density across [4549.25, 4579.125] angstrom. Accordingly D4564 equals 45.4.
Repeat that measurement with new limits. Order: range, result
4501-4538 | 44.4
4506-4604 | 45.3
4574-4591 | 47.5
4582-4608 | 45.9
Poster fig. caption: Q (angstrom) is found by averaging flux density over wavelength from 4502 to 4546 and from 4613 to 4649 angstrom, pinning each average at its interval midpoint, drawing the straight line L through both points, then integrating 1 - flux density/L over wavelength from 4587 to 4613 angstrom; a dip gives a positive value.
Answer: 0.5 angstrom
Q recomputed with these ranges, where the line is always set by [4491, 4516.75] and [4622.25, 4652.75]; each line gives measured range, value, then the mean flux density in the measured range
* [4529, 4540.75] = -1.65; 48.4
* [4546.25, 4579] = -1.14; 45.3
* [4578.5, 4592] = -0.95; 47.9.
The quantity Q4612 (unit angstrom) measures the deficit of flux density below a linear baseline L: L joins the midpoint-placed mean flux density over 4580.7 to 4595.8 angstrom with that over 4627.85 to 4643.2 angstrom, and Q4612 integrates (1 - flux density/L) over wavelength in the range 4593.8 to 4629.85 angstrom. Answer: 0.9 angstrom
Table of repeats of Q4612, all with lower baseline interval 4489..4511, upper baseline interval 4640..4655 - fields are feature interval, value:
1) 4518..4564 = -4.02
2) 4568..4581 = 0.22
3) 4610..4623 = 0.23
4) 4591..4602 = 0.78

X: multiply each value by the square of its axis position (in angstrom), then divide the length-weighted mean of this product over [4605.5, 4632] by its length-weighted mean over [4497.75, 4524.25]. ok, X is 1.16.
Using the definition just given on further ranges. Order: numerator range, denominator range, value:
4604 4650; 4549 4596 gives 1.06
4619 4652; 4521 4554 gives 1.06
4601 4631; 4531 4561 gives 1.04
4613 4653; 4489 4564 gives 1.12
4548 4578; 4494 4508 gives 1.12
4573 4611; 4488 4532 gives 1.13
